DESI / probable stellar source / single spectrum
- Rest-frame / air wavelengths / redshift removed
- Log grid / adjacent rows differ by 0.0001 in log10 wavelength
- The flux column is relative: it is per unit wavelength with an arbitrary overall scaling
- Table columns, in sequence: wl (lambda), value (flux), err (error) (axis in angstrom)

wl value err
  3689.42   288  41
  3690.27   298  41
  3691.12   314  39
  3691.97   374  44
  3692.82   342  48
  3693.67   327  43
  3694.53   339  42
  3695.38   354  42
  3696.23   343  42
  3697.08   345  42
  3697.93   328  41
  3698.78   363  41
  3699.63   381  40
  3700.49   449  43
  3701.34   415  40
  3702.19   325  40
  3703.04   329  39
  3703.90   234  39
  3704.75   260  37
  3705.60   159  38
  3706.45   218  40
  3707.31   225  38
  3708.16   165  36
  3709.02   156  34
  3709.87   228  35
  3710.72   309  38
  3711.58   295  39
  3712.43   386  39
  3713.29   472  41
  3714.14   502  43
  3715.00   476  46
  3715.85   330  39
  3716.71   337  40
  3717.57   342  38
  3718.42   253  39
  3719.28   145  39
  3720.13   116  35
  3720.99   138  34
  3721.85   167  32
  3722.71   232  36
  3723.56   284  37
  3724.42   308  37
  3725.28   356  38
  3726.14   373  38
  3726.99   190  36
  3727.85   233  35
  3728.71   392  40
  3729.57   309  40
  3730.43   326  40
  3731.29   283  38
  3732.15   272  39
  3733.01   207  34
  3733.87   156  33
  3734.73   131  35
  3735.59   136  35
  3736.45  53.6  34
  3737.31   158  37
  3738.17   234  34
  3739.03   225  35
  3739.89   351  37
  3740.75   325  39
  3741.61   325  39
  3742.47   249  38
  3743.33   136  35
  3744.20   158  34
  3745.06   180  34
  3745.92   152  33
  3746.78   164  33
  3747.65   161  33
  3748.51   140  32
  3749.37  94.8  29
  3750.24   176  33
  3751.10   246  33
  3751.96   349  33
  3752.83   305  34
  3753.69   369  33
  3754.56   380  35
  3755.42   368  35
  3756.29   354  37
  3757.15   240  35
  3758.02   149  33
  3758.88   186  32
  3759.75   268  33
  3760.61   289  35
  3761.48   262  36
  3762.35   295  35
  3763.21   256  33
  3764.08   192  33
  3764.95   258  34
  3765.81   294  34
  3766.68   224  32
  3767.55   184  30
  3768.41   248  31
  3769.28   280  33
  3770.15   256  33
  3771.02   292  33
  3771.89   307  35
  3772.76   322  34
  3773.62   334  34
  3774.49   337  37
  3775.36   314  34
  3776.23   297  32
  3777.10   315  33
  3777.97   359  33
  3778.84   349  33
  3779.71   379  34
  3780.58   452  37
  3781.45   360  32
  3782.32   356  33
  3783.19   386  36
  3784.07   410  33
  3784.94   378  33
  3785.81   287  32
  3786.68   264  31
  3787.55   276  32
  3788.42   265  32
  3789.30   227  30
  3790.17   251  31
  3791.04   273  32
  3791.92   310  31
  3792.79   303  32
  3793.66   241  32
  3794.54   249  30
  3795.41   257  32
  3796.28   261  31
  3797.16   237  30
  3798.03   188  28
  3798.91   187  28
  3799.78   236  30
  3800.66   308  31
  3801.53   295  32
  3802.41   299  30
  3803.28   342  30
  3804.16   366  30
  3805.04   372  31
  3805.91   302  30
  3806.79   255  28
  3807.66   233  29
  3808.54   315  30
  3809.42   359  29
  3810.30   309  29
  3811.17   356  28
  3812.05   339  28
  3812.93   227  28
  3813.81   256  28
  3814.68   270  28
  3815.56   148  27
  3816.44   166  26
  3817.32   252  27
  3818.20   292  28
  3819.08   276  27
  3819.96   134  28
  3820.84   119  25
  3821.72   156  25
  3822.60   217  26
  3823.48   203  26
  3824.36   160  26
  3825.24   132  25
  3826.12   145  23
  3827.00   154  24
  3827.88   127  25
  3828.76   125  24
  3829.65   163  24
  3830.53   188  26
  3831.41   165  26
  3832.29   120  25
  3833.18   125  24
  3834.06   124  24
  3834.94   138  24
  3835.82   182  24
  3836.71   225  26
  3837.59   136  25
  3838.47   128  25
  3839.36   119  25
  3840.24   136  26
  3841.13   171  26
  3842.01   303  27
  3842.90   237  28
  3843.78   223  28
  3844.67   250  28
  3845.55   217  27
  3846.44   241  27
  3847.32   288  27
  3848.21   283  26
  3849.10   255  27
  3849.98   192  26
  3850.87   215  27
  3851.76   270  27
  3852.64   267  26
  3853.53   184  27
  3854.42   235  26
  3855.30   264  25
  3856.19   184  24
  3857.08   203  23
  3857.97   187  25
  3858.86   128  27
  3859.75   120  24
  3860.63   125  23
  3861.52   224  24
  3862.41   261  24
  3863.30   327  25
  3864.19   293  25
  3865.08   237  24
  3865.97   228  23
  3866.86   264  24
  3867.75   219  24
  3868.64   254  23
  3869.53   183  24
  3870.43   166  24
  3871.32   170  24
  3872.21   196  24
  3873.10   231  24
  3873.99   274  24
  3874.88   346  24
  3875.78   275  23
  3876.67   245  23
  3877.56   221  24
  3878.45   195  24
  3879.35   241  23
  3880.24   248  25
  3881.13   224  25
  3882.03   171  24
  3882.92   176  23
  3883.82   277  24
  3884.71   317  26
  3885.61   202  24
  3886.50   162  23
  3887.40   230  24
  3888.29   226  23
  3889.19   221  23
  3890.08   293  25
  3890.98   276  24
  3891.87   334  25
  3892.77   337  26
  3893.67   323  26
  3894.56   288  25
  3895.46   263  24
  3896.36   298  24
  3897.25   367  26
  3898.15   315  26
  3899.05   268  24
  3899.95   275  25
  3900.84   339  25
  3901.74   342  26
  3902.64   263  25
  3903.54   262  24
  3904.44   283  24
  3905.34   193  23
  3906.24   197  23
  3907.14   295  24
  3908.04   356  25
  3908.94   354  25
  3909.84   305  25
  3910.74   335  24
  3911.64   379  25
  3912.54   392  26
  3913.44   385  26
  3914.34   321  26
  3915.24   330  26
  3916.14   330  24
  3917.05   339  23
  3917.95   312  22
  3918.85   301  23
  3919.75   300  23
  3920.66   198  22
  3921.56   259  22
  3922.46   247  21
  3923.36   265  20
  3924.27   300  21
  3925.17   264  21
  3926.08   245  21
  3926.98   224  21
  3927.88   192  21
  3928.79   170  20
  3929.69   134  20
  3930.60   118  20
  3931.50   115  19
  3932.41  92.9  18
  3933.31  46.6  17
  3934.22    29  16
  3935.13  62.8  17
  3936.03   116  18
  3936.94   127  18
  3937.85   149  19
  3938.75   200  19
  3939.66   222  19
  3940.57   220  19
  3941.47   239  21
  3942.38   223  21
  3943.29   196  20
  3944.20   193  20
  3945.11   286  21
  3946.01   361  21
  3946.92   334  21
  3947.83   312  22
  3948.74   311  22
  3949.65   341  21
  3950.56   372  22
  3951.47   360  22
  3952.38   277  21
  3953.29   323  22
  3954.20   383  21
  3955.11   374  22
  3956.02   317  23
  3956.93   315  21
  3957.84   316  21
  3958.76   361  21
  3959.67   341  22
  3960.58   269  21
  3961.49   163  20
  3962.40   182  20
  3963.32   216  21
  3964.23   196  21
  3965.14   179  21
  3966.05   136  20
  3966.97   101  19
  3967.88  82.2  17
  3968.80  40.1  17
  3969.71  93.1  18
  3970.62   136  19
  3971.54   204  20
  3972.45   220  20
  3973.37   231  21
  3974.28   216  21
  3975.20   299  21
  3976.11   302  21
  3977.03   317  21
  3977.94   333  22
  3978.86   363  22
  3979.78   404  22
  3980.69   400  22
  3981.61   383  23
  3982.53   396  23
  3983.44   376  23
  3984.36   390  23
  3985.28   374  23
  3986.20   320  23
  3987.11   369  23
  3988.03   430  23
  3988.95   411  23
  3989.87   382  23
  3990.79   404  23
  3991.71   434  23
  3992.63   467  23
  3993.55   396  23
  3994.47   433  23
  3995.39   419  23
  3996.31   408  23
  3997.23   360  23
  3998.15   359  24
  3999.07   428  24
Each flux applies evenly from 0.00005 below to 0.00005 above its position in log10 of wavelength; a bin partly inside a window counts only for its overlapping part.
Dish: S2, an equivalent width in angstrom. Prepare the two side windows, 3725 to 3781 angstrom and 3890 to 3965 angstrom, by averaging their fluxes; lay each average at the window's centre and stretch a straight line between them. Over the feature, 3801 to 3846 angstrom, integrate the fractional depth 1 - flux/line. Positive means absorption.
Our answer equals 7.9 angstrom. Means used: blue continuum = 261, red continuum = 266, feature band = 217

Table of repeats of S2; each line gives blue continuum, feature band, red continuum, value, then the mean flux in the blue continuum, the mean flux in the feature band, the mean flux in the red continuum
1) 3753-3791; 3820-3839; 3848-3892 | 7.7 angstrom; 299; 153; 229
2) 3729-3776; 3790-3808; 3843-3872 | -3.0 angstrom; 246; 275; 224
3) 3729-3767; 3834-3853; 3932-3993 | 3.1 angstrom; 237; 211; 269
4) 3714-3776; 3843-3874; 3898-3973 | 3.2 angstrom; 255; 224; 247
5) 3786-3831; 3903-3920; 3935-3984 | -4.1 angstrom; 243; 314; 258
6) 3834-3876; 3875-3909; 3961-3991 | -4.7 angstrom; 217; 267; 273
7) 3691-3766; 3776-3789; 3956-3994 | -3.2 angstrom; 270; 342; 292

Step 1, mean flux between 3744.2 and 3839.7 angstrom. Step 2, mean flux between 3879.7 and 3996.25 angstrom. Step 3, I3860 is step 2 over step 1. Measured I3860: 1.09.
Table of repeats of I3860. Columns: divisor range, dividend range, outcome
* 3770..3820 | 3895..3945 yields 0.84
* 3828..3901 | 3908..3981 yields 1.11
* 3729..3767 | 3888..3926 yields 1.26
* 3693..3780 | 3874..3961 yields 0.97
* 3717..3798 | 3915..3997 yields 1.03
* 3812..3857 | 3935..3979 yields 1.23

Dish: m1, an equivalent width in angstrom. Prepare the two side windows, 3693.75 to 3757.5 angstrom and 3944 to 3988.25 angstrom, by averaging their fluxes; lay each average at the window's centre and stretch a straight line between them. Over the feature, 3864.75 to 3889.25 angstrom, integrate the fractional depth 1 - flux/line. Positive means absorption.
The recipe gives 4.48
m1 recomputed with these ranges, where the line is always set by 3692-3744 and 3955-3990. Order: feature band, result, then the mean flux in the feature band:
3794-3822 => 1.8 angstrom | 262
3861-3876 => 1.9 angstrom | 243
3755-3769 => 1.3 angstrom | 254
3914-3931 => 1.5 angstrom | 255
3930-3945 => 6.9 angstrom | 150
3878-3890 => 2.3 angstrom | 224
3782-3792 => -1.0 angstrom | 306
